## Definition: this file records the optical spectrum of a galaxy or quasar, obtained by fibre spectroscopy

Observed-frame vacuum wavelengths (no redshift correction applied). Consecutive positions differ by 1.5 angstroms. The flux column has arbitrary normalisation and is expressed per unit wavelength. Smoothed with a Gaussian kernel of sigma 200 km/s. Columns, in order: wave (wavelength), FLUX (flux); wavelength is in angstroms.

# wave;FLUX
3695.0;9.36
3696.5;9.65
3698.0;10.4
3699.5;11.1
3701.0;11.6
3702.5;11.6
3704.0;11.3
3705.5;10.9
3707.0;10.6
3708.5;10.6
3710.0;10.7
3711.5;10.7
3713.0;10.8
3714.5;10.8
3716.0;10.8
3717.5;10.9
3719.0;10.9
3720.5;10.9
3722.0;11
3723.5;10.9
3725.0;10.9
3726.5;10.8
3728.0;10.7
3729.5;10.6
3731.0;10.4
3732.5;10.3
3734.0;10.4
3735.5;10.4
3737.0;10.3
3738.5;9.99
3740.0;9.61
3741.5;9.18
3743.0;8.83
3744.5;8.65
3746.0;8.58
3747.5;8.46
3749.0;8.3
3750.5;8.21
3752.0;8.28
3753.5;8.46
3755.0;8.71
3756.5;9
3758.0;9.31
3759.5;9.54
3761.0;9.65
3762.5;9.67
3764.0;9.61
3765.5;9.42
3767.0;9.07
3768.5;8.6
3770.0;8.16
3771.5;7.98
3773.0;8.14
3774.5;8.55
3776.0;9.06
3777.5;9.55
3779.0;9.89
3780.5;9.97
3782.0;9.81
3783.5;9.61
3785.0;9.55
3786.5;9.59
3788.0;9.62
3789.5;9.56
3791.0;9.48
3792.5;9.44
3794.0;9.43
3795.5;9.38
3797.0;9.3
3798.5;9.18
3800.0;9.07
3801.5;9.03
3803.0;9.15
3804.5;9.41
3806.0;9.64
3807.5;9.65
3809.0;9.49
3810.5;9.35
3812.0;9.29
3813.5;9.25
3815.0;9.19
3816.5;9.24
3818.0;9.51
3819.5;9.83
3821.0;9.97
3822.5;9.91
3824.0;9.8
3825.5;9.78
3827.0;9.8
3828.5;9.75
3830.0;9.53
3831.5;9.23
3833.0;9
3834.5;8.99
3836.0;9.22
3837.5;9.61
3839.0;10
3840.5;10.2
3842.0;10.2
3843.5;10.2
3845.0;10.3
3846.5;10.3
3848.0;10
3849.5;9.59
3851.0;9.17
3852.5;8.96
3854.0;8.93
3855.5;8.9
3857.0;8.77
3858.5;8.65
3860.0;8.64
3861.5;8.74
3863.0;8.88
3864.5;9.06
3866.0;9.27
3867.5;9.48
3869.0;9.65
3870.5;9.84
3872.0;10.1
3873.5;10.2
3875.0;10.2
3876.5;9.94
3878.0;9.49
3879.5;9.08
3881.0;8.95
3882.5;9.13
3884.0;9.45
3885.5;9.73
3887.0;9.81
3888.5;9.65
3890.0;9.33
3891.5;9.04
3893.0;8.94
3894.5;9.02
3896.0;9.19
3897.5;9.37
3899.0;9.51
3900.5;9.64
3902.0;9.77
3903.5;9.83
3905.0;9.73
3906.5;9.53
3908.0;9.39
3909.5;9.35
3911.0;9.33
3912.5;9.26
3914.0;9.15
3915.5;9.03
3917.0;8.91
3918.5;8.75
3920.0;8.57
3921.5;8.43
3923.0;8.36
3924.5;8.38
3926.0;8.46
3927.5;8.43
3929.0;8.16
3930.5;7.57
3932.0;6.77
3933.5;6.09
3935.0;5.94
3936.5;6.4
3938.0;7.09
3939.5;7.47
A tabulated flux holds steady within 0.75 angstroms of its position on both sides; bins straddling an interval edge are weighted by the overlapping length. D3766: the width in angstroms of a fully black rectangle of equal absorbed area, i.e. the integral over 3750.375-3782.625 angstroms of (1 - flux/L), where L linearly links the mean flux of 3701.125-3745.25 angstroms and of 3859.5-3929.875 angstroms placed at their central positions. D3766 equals 3.6 angstroms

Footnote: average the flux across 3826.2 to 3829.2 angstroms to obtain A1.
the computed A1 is 9.78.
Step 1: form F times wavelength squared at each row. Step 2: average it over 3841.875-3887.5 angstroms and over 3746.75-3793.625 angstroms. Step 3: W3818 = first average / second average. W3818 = 1.1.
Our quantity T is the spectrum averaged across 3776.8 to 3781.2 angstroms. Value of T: 9.8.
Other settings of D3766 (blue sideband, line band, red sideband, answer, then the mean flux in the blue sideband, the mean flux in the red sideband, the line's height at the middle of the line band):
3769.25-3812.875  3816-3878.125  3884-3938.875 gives -3.57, 9.29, 8.73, 9.03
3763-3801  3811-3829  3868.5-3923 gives -0.61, 9.24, 9.38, 9.29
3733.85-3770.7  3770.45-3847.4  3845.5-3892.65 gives -1.98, 9.12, 9.39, 9.25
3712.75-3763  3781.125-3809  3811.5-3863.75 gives 0.51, 9.82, 9.47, 9.62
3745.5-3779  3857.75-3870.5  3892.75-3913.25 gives 0.25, 8.86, 9.43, 9.27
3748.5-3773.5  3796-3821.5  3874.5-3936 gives -1.46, 8.84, 8.93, 8.87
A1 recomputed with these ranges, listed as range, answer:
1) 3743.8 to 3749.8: 8.49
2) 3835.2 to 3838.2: 9.4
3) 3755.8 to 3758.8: 9.16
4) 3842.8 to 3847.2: 10.3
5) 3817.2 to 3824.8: 9.8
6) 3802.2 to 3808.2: 9.46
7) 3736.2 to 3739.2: 10.2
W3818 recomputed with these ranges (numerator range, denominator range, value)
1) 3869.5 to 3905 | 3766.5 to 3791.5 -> 1.10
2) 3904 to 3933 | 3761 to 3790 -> 1.01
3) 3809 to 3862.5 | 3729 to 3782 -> 1.07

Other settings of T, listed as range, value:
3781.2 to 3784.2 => 9.72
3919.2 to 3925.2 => 8.44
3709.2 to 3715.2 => 10.7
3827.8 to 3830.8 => 9.63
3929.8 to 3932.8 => 7.15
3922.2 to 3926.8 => 8.4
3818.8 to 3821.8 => 9.9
